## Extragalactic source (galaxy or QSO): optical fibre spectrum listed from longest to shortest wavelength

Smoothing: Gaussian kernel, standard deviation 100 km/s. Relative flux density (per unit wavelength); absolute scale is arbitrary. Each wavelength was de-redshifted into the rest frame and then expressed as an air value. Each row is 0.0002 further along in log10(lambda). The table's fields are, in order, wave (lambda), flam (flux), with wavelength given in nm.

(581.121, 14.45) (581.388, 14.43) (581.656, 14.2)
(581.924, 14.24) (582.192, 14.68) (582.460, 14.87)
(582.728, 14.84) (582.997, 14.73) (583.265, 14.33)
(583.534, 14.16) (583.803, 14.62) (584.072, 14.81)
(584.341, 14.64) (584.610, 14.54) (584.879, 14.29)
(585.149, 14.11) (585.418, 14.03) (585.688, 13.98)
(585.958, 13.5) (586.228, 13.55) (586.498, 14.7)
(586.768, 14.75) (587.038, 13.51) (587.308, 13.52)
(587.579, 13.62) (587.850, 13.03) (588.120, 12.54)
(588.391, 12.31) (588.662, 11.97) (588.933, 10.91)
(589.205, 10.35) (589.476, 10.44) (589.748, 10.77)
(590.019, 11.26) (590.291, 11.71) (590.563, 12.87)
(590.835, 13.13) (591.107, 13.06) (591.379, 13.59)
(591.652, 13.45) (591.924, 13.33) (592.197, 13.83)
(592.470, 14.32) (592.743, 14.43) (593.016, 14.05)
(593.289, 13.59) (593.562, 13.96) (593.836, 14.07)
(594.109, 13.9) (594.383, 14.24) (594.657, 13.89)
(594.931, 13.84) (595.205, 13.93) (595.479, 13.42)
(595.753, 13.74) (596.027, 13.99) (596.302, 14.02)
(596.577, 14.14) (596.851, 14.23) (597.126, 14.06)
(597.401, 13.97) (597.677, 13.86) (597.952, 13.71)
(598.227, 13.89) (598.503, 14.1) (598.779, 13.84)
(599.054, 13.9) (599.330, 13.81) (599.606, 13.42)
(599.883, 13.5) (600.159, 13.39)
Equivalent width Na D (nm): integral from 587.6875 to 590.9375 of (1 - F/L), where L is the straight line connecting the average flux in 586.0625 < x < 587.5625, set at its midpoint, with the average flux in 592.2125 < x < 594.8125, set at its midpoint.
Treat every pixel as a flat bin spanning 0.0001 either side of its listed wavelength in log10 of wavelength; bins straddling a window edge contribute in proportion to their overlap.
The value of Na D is 0.515 nm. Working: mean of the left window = 14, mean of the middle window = 11.8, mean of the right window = 14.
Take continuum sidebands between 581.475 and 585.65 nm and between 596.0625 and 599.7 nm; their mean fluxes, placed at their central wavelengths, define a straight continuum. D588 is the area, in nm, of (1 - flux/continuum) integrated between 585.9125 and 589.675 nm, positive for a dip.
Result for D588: 0.42 nm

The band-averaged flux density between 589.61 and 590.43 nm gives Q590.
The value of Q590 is 11.2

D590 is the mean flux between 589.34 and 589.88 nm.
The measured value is 10.6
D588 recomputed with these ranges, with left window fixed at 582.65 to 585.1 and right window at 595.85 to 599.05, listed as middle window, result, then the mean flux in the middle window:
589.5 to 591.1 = 0.261 nm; 11.9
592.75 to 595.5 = 0.035 nm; 13.9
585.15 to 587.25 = 0.064 nm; 14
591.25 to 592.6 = 0.047 nm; 13.7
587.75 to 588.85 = 0.152 nm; 12.4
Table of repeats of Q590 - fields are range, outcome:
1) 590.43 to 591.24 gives 13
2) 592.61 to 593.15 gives 14.2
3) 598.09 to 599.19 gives 13.9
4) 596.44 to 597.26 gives 14.2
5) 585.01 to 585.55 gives 14.1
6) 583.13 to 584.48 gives 14.5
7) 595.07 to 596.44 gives 13.8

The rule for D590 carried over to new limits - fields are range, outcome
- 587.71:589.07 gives 12.2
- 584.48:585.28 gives 14.3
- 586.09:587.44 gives 14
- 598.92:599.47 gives 13.9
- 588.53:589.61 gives 10.9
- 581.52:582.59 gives 14.5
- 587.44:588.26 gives 13.1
